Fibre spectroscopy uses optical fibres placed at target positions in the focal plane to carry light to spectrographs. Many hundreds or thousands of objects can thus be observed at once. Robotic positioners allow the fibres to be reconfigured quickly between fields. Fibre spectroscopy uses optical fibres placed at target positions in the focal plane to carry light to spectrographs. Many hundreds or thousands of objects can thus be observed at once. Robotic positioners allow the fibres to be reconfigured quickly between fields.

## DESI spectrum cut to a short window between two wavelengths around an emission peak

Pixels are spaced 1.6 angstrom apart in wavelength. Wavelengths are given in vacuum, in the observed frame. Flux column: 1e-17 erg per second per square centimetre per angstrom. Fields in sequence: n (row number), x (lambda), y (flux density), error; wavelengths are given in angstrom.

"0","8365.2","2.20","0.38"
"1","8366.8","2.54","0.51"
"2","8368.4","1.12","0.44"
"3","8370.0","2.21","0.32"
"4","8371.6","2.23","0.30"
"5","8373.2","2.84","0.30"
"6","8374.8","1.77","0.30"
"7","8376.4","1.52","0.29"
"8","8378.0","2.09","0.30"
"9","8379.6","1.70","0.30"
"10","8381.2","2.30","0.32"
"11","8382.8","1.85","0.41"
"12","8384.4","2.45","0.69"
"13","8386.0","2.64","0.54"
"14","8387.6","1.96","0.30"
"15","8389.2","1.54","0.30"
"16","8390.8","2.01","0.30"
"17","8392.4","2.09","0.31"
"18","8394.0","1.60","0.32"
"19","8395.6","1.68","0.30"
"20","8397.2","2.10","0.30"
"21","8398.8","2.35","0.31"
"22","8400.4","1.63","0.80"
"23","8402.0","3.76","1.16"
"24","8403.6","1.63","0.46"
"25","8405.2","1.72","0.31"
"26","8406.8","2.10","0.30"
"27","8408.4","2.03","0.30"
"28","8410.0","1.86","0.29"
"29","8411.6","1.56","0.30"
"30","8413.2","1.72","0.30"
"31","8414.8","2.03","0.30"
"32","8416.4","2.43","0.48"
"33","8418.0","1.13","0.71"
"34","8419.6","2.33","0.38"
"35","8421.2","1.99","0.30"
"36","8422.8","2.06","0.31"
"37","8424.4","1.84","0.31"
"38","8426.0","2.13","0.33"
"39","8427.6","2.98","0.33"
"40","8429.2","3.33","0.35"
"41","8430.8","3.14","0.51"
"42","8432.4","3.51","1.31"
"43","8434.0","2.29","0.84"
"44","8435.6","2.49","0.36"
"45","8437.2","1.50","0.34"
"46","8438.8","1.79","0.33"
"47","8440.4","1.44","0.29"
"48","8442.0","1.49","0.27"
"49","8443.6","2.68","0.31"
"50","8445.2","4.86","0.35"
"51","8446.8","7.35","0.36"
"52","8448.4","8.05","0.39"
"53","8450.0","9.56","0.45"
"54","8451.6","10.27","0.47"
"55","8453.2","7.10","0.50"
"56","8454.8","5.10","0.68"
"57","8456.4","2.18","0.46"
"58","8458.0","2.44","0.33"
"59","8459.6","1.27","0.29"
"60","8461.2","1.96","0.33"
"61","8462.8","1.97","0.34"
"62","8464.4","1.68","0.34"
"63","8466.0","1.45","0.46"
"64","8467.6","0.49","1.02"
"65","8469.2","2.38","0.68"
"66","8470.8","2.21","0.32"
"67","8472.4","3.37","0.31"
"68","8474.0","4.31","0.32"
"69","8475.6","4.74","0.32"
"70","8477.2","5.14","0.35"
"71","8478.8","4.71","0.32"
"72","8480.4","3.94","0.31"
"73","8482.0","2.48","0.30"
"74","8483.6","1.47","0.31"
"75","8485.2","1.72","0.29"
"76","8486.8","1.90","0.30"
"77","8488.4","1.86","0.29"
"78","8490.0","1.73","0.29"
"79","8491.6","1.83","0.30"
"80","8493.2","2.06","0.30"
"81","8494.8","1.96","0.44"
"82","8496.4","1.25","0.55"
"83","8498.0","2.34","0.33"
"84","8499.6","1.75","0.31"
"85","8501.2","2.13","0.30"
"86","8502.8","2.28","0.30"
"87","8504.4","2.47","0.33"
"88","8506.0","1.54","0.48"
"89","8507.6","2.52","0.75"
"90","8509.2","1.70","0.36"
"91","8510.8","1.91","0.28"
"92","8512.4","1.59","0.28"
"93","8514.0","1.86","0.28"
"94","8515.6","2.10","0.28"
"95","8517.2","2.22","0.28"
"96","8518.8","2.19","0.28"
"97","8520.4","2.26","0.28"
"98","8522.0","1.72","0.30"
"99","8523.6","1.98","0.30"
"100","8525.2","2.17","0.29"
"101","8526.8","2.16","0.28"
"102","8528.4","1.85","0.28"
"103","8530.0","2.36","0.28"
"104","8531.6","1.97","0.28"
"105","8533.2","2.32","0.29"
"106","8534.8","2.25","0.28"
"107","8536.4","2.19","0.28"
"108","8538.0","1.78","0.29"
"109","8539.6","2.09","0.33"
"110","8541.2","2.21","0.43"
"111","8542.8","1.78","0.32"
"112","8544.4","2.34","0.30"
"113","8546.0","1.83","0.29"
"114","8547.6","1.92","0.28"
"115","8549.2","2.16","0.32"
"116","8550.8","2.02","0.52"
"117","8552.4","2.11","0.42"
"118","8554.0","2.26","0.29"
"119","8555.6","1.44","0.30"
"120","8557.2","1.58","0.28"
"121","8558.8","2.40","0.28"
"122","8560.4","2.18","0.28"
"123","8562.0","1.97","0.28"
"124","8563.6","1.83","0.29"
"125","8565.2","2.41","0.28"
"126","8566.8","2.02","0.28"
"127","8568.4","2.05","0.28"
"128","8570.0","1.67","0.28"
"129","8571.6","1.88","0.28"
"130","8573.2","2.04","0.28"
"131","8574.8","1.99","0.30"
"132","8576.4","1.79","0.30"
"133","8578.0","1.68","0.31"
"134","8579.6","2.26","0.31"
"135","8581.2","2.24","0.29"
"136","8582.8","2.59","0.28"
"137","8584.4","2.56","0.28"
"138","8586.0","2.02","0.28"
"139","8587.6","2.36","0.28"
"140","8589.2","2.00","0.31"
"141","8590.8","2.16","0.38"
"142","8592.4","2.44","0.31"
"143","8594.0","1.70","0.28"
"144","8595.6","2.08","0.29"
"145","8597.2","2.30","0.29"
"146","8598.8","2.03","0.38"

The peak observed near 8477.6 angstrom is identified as [N II] 6583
